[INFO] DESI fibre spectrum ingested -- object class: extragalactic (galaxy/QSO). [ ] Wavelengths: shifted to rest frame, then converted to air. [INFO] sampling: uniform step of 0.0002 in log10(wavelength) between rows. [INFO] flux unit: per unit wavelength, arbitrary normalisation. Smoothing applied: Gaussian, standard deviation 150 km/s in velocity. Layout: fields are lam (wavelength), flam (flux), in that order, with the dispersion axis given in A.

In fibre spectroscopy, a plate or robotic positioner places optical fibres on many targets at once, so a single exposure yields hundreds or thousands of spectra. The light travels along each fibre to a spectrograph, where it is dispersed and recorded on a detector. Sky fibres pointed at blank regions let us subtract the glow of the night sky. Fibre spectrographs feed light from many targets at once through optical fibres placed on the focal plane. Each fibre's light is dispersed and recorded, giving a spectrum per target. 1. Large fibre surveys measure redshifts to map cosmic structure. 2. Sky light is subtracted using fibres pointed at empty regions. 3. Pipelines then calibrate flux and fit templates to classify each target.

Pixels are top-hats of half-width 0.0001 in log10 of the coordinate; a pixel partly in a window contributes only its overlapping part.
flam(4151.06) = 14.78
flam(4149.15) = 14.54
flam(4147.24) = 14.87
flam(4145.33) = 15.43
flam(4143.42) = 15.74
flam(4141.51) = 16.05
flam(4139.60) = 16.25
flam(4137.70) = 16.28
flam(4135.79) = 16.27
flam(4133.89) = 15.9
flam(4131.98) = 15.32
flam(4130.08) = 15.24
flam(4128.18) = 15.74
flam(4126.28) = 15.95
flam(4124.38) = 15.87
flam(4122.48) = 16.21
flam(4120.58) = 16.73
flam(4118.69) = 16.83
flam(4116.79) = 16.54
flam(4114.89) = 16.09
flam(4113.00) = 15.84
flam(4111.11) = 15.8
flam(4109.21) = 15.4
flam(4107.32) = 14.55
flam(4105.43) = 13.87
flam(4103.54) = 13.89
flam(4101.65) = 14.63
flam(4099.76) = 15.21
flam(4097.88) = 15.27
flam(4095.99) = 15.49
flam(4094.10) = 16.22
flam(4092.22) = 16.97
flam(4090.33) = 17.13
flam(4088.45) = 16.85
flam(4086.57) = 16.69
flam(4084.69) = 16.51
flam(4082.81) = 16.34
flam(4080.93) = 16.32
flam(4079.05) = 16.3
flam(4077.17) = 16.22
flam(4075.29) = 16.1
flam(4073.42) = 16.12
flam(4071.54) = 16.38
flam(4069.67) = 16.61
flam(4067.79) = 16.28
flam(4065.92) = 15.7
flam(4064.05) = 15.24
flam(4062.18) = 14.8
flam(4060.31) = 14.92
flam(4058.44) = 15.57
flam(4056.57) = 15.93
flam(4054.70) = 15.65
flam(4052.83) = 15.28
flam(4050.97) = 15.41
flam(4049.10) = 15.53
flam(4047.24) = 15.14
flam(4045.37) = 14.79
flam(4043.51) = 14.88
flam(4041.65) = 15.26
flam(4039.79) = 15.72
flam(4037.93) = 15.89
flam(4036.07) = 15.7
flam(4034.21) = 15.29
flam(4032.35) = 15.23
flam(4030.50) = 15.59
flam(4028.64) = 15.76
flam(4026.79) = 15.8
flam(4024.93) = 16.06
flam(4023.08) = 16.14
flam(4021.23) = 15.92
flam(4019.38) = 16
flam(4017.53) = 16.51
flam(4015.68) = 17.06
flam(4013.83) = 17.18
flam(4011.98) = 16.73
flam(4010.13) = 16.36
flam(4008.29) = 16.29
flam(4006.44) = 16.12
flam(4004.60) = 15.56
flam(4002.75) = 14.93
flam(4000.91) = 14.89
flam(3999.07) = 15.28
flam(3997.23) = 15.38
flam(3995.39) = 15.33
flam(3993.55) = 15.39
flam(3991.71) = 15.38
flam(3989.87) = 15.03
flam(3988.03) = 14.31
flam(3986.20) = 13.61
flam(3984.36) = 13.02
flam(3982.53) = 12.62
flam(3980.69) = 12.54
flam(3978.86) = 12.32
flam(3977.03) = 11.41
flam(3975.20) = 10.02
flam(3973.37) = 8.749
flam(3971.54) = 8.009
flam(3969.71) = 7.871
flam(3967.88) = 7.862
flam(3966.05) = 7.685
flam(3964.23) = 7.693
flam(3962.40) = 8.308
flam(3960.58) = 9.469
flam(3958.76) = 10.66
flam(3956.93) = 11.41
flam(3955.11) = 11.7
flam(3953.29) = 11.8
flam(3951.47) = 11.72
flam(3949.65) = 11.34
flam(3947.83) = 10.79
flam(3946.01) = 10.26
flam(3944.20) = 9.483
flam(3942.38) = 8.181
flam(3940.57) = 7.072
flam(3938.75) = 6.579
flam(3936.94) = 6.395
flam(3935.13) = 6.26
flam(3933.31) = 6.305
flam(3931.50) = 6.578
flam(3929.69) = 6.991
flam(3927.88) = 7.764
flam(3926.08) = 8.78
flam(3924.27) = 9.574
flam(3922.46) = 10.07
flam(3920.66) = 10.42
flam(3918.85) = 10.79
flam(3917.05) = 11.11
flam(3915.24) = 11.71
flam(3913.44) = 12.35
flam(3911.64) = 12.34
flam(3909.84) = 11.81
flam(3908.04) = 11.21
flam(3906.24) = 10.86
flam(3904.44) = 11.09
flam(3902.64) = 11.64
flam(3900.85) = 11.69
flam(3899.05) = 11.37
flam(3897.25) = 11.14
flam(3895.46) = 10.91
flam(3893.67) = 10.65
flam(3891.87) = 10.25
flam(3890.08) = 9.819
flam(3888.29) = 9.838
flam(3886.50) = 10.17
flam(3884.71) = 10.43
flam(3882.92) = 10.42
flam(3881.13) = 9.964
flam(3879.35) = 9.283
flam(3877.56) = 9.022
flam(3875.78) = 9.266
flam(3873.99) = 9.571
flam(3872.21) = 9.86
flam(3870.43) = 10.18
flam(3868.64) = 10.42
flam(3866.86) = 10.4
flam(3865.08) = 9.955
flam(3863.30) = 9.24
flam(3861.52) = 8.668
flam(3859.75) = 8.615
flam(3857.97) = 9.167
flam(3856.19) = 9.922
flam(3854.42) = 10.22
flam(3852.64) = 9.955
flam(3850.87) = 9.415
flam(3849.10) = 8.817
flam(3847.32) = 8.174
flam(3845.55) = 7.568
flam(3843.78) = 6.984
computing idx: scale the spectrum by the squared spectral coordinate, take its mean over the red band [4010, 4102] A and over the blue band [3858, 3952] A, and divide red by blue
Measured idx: 1.8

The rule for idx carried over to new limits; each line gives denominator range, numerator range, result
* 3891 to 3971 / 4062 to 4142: 1.78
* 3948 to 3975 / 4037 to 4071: 1.69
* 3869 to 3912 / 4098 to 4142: 1.67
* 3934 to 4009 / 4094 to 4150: 1.47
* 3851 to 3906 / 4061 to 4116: 1.74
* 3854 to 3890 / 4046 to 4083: 1.79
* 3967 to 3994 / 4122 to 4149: 1.44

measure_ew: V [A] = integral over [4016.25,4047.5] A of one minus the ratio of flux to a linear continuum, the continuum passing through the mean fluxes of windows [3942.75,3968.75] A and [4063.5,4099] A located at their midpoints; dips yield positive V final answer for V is -4.3 A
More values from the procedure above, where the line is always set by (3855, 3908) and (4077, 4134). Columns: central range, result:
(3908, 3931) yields 1.69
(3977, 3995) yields -1.26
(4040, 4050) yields -0.59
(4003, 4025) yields -4.50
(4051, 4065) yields -0.67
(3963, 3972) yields 3.29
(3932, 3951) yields 5.51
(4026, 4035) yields -1.02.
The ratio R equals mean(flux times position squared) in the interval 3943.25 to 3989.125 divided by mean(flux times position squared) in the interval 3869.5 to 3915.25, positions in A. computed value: 1.0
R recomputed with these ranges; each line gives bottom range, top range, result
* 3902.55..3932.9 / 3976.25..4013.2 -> 1.50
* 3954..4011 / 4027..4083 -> 1.30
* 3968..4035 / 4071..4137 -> 1.16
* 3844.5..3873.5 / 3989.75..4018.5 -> 1.82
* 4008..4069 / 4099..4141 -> 1.04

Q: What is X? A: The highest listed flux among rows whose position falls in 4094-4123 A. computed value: 16.83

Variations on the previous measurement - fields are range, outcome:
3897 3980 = 12.35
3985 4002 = 15.39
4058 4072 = 16.61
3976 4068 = 17.18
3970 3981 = 12.54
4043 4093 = 17.13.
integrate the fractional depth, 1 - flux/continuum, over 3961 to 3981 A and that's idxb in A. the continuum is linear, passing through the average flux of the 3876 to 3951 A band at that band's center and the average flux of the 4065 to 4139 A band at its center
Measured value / 4.3 A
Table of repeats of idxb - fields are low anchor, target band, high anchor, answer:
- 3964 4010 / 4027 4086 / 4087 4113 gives -4.95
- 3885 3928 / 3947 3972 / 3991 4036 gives 6.54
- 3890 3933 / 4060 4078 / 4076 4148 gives -1.43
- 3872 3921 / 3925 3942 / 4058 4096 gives 6.87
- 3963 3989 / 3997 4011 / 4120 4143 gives -4.98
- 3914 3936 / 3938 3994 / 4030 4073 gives 2.10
